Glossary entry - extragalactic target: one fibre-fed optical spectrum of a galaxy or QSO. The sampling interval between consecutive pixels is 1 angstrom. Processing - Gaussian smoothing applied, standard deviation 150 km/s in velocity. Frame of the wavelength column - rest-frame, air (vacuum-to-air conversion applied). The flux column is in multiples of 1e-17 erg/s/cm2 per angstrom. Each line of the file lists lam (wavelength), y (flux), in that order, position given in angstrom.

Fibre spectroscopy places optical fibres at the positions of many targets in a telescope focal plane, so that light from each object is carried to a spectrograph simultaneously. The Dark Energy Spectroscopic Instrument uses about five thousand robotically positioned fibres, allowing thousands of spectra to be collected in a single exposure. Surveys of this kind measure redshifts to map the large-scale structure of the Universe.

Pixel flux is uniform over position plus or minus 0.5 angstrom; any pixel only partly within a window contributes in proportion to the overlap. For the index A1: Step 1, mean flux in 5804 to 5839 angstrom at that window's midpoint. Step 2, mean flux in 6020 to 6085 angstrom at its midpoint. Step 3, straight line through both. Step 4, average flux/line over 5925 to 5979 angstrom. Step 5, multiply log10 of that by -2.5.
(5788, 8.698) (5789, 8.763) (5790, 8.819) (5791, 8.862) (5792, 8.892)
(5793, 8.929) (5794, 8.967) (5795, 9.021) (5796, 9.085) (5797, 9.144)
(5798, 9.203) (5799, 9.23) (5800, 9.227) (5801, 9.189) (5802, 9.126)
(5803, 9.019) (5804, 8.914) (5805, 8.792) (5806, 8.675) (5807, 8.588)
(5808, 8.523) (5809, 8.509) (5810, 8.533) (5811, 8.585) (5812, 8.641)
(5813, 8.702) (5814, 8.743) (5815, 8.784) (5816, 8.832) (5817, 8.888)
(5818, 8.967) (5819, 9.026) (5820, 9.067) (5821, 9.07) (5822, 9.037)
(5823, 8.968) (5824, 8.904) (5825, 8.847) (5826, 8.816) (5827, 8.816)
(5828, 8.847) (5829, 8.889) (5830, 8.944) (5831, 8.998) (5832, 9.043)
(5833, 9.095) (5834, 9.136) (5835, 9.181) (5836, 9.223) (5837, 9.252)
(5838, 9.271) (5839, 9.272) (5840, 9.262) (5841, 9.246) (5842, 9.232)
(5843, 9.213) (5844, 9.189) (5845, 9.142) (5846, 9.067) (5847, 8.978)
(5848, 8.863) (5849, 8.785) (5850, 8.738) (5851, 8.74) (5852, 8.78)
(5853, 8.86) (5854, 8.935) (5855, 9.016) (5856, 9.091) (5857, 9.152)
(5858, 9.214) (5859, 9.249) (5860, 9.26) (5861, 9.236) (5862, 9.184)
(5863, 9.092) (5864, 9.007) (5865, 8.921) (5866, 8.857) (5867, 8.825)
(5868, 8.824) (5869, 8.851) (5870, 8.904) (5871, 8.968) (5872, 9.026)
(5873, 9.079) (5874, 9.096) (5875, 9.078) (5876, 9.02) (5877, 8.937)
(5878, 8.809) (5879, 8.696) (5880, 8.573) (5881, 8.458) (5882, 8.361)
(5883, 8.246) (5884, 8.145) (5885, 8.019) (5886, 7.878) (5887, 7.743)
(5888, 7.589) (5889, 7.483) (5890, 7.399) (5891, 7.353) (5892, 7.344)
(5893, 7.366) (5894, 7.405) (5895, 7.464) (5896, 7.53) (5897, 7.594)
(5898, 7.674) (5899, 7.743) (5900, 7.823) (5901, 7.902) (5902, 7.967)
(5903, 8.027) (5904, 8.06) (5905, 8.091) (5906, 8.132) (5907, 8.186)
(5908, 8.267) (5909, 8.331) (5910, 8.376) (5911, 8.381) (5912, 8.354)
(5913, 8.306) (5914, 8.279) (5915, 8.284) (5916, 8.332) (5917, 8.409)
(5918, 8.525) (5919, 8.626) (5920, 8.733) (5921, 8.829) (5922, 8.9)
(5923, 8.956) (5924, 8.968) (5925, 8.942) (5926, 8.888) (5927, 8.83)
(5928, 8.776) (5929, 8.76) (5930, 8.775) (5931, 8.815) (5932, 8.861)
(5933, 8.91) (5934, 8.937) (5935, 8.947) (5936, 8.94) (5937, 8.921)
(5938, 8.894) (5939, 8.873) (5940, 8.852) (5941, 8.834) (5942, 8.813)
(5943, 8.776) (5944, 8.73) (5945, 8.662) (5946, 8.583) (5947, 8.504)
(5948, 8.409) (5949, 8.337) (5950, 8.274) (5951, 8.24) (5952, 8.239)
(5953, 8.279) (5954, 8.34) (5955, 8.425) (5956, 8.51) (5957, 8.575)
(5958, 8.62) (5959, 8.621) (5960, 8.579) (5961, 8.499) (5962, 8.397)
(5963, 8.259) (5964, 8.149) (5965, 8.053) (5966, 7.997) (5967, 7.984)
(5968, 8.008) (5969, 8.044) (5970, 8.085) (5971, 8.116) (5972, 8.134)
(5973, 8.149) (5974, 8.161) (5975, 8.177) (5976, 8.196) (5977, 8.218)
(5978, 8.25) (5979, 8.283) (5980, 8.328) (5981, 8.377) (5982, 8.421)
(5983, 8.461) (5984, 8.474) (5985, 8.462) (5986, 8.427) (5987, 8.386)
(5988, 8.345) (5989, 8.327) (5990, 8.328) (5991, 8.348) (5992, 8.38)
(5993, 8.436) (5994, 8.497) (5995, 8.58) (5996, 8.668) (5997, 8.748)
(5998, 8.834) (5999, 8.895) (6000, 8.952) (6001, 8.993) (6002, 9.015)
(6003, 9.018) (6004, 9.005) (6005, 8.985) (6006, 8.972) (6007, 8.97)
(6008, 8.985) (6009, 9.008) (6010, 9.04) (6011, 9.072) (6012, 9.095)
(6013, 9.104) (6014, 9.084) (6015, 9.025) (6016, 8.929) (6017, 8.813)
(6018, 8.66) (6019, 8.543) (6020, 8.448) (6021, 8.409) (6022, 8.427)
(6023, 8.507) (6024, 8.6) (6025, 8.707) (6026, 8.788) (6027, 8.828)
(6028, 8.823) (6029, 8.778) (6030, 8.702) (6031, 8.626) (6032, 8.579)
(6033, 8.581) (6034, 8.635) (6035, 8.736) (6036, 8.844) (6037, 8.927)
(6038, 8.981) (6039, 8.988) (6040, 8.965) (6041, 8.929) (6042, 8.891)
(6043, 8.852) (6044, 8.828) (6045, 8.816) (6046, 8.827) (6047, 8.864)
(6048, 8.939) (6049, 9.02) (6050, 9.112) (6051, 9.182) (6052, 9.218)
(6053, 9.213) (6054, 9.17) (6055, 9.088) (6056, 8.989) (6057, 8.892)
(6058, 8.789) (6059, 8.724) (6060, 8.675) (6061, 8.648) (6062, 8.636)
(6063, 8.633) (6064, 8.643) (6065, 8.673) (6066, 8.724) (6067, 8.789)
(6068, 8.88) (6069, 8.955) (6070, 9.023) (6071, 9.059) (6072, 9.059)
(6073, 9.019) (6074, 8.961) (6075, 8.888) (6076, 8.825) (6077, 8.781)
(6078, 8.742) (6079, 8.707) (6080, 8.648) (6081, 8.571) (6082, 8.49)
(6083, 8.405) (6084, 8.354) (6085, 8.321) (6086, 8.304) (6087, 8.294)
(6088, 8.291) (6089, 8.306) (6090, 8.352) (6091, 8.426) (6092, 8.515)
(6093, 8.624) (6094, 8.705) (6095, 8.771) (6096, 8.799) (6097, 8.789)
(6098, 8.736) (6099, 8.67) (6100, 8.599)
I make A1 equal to 0.04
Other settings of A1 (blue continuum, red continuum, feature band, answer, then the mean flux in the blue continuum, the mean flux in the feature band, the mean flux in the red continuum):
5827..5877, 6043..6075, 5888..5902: 0.191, 9.04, 7.56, 8.9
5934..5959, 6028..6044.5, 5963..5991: 0.057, 8.61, 8.24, 8.8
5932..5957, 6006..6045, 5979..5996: 0.040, 8.64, 8.41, 8.81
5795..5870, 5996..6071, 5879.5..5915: 0.128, 8.98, 7.94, 8.85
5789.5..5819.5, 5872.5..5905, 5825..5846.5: -0.064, 8.88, 9.1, 8.06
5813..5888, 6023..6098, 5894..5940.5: 0.052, 8.91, 8.44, 8.76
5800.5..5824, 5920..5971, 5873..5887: 0.020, 8.84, 8.55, 8.58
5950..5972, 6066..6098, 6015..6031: -0.025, 8.28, 8.67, 8.67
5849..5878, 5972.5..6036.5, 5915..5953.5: 0.014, 8.99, 8.7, 8.65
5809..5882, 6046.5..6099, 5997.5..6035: -0.002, 8.96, 8.82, 8.75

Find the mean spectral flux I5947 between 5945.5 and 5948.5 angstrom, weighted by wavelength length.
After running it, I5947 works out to 8.5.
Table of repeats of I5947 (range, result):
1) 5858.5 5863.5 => 9.2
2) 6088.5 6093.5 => 8.44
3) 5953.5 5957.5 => 8.46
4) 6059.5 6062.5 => 8.65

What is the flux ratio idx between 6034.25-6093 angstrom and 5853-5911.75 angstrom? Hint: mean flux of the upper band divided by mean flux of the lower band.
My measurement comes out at 1.0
